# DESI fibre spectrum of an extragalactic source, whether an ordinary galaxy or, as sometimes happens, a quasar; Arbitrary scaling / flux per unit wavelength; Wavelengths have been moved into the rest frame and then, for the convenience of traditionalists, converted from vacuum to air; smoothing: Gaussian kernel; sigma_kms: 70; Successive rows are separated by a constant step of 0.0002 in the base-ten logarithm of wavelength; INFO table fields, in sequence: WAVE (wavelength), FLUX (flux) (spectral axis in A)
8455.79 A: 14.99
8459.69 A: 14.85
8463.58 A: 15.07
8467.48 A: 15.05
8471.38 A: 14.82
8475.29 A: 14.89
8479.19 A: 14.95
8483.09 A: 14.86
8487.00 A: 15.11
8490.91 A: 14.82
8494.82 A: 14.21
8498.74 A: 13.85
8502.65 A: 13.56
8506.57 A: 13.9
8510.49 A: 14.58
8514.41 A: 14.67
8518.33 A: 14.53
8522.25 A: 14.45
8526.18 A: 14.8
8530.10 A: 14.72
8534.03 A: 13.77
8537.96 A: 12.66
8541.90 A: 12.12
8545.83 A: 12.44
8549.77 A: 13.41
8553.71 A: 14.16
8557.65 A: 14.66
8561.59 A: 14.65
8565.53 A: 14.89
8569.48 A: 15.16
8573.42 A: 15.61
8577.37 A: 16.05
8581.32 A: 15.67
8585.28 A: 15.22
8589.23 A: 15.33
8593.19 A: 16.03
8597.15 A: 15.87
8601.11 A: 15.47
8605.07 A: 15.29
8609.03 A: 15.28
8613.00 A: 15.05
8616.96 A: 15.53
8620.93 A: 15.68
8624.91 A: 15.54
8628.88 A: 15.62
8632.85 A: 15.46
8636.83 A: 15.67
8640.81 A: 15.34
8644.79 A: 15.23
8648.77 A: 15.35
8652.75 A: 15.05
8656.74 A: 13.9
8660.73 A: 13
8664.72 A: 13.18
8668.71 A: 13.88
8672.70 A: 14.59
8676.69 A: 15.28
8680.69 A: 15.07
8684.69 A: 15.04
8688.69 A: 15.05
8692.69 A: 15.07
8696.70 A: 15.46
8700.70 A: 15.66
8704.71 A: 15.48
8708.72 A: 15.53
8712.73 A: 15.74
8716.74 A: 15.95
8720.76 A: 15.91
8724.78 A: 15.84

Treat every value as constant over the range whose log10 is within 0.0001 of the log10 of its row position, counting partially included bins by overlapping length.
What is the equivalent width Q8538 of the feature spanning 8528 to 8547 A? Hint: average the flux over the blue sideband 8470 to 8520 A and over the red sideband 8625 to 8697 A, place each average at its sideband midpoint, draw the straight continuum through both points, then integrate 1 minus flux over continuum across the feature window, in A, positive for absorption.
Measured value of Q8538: 1.8 A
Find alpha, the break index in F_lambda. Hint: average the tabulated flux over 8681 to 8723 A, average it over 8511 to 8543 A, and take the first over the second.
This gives 1.1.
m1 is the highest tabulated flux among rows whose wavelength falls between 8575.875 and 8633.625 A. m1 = 16.05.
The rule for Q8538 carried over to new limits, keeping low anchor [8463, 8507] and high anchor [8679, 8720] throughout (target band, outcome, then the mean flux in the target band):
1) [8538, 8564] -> 2.3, 13.5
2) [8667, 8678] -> 0.5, 14.6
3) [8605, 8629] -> -0.5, 15.4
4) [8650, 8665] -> 1.3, 13.9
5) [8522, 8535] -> 0.2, 14.5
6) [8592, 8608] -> -0.6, 15.6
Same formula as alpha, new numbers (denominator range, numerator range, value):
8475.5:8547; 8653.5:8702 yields 1.03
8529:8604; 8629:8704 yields 1.02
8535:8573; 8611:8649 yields 1.11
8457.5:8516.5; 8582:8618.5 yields 1.06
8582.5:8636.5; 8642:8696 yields 0.94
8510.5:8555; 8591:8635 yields 1.12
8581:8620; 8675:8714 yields 0.99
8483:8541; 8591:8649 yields 1.09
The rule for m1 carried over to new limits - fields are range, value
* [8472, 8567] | 15.11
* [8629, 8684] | 15.67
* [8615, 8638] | 15.68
